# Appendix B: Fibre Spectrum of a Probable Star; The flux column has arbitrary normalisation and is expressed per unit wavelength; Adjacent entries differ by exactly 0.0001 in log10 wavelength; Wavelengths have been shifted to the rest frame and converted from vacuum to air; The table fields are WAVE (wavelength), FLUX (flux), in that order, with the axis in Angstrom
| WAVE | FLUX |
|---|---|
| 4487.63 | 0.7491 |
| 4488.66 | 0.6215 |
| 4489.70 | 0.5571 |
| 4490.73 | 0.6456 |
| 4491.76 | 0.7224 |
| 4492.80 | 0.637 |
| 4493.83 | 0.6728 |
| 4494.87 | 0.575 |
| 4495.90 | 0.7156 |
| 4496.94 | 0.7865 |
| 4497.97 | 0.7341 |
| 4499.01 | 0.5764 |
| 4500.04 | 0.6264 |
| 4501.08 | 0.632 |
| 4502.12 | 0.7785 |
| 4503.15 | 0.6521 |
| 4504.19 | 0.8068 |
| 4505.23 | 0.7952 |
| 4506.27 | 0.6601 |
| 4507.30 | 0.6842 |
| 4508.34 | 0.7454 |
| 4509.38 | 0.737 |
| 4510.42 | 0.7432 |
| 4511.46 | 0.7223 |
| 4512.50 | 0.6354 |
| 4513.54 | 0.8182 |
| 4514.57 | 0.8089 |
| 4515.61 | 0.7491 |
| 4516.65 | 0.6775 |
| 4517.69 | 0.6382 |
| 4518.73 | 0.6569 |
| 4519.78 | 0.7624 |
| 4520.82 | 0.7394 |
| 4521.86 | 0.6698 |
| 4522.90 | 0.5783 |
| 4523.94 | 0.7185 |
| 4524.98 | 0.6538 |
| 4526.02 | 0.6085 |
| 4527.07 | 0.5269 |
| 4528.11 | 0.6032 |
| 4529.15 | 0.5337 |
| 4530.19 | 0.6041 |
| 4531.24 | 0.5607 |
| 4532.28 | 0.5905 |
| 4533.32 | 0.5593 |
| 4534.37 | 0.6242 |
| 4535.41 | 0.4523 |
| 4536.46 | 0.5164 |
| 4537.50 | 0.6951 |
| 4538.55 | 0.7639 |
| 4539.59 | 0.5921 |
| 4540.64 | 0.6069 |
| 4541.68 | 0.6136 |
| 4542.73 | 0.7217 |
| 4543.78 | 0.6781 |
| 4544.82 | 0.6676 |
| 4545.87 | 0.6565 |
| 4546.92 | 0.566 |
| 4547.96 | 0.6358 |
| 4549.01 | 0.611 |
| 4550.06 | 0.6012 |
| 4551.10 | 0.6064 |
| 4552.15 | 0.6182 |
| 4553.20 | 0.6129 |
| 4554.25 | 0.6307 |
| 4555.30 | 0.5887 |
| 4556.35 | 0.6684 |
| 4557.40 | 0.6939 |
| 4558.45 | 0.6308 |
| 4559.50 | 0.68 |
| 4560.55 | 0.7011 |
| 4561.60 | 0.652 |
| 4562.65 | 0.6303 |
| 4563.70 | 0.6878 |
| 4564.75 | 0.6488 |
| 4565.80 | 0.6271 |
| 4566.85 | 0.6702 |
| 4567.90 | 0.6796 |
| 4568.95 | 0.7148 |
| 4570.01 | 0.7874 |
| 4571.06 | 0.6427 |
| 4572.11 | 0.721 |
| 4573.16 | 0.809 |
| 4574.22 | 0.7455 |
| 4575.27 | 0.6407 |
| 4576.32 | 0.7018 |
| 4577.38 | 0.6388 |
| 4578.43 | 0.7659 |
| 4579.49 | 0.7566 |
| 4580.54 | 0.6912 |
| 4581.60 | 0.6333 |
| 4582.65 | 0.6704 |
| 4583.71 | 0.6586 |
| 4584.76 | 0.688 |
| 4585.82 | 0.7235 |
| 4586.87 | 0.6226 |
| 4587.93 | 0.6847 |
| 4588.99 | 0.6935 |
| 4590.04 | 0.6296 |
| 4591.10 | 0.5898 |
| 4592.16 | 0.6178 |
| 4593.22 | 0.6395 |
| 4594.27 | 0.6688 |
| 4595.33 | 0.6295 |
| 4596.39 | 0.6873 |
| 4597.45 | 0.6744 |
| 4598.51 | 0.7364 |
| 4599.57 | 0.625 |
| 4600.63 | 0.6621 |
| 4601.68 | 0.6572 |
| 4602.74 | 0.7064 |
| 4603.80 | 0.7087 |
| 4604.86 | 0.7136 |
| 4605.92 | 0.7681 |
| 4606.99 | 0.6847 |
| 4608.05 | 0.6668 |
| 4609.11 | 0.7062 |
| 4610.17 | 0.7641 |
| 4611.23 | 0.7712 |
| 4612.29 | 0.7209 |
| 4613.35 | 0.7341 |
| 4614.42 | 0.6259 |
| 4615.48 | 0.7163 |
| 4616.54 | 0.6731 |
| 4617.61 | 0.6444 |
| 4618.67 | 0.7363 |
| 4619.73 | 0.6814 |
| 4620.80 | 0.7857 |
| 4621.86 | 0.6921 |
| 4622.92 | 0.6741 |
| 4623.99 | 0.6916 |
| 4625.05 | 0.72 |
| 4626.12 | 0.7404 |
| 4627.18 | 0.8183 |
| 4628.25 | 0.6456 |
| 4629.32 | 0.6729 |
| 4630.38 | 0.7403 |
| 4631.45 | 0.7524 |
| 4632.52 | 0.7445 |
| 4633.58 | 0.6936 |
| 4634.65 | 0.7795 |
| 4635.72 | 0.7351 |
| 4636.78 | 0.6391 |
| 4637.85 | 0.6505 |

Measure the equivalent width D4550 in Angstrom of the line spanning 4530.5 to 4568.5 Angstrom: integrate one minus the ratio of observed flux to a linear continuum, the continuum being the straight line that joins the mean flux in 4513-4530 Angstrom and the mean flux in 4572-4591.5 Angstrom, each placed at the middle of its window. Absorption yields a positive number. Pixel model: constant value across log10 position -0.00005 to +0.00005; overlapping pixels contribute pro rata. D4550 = 2.6 Angstrom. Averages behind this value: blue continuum 0.67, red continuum 0.687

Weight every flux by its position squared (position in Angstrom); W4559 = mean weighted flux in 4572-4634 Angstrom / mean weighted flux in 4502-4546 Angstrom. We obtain 1.08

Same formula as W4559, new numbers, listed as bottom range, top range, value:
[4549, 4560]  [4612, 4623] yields 1.14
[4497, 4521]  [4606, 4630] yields 1.04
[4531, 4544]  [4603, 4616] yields 1.20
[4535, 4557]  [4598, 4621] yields 1.16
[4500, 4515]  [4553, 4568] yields 0.92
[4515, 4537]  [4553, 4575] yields 1.11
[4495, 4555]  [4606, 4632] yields 1.13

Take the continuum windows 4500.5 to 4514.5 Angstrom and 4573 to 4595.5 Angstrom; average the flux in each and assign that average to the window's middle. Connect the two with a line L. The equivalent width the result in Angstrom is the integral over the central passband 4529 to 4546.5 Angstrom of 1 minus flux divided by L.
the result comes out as 2.25 Angstrom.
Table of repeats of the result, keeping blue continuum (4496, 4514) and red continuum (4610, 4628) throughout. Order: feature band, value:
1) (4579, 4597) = 1.3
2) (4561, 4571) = 0.5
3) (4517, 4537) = 2.9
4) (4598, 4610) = 0.3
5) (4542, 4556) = 1.6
